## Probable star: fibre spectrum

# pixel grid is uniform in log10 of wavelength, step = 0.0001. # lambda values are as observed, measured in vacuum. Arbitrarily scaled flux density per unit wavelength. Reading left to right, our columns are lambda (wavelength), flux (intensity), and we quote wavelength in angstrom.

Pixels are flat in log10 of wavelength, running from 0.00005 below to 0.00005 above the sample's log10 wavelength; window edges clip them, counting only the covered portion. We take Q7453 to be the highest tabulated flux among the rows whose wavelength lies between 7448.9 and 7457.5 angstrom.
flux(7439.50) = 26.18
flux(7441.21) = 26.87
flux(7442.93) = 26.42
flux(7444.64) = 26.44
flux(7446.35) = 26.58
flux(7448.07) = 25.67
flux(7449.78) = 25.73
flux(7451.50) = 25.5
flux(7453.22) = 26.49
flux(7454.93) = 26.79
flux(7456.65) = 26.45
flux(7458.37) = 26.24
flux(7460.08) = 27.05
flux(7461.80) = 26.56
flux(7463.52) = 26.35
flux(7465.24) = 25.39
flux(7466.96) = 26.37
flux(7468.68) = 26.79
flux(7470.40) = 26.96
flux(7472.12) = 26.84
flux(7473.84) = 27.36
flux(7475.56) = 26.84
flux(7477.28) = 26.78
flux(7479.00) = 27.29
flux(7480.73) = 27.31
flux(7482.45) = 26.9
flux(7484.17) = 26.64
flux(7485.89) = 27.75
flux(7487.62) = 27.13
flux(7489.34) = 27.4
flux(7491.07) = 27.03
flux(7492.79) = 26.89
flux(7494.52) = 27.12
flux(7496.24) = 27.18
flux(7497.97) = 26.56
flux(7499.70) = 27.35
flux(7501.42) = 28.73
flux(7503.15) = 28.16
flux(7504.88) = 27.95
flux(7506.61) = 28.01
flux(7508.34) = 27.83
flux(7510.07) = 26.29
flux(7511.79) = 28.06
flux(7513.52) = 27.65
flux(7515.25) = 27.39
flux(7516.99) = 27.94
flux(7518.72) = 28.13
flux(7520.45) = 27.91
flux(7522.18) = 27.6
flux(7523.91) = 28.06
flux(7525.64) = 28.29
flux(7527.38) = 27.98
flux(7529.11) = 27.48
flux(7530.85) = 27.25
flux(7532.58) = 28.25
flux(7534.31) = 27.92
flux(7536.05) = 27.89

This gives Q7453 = 26.79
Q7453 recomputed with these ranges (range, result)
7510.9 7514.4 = 28.06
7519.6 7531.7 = 28.29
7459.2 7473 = 27.05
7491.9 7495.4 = 27.12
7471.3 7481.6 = 27.36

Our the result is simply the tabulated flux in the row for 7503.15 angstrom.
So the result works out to 28.16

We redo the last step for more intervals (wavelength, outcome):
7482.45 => 26.9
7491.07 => 27.03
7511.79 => 28.06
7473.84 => 27.36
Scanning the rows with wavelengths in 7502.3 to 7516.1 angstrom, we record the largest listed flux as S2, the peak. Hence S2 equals 28.16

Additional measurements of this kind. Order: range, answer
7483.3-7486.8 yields 27.75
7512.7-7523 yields 28.13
